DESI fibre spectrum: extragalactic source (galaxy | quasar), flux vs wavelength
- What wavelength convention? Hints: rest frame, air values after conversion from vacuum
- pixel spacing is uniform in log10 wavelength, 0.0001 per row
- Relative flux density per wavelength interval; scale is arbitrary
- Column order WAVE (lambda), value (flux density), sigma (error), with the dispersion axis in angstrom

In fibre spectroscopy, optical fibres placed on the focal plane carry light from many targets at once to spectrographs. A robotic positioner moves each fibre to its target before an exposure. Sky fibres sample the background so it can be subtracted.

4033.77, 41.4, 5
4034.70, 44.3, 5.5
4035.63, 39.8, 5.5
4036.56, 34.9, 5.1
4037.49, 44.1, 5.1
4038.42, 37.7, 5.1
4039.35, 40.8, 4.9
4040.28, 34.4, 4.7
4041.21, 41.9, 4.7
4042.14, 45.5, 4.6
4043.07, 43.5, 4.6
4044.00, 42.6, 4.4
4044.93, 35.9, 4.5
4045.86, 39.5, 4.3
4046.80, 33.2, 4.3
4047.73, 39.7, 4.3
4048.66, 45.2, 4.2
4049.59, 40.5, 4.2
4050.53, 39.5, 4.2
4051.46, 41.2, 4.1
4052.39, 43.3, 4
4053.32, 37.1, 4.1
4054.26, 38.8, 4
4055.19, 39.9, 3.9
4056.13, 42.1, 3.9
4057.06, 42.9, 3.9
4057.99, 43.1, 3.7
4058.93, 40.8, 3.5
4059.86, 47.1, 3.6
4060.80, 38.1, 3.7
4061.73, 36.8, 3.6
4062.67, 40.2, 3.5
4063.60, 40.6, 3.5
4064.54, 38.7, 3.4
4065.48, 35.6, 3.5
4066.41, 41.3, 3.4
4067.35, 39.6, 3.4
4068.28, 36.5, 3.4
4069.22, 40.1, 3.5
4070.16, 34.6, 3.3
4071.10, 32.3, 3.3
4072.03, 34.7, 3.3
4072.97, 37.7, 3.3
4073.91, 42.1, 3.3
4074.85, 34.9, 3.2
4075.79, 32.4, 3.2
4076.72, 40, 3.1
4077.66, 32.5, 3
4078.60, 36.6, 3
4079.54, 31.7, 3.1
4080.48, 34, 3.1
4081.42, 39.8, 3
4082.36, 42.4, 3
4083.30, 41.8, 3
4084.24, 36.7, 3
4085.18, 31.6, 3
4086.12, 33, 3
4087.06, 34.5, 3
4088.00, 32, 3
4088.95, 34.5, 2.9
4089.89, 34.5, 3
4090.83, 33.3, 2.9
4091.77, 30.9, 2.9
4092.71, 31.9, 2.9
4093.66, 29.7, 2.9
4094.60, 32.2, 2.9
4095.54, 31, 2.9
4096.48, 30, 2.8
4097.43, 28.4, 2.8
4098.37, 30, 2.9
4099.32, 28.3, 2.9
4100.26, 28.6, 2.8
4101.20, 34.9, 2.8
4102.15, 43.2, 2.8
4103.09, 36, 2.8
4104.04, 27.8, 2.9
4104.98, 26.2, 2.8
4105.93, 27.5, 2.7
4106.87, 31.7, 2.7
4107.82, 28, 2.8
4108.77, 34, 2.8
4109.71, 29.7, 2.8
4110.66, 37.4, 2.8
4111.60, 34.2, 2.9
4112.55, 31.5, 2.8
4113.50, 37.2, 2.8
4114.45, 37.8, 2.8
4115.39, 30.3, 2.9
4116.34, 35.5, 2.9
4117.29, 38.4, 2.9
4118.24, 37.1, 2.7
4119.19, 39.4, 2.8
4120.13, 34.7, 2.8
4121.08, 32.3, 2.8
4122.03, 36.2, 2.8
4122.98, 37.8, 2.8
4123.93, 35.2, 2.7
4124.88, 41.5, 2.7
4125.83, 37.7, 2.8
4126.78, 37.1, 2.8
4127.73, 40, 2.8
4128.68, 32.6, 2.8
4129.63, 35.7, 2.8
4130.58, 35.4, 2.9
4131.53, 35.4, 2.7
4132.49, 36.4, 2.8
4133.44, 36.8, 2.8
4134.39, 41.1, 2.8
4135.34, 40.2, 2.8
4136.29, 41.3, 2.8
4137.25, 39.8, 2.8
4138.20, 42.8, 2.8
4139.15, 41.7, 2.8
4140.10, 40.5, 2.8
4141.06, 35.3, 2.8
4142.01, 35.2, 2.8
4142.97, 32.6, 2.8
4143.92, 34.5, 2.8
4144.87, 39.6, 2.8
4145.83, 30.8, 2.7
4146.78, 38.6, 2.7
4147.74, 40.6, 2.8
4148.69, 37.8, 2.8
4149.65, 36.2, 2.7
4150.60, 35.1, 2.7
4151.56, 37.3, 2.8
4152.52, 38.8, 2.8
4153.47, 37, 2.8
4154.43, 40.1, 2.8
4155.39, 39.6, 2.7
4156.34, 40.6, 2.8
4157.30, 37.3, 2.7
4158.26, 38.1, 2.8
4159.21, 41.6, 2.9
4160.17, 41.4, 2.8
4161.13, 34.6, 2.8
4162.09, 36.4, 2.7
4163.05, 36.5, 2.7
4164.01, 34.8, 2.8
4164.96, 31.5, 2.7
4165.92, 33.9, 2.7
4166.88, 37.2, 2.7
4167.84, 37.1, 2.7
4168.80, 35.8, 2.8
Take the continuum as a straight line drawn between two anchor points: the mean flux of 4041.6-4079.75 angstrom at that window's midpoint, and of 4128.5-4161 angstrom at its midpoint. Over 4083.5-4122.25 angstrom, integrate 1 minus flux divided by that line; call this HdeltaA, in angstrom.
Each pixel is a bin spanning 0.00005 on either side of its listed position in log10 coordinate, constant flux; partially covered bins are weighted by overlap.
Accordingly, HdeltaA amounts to 5.5 angstrom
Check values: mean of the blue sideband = 39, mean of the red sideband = 37.9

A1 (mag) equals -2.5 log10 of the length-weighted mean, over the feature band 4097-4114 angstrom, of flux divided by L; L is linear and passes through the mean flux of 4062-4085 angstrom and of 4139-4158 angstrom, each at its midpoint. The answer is 0.17 mag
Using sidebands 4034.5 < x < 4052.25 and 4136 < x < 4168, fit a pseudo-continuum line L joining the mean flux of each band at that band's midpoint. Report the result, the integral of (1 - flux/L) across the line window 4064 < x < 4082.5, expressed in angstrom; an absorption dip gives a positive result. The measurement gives 1.3 angstrom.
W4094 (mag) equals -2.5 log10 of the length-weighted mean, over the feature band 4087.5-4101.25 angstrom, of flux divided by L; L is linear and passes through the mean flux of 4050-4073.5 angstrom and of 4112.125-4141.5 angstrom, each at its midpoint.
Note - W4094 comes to 0.22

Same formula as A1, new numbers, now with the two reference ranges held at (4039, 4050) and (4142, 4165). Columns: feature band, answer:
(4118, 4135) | 0.03 mag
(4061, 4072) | 0.05 mag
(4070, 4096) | 0.13 mag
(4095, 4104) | 0.20 mag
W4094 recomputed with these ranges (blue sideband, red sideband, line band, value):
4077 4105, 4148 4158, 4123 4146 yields -0.027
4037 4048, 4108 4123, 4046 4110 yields 0.050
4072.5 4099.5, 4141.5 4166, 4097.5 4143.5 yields 0.008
